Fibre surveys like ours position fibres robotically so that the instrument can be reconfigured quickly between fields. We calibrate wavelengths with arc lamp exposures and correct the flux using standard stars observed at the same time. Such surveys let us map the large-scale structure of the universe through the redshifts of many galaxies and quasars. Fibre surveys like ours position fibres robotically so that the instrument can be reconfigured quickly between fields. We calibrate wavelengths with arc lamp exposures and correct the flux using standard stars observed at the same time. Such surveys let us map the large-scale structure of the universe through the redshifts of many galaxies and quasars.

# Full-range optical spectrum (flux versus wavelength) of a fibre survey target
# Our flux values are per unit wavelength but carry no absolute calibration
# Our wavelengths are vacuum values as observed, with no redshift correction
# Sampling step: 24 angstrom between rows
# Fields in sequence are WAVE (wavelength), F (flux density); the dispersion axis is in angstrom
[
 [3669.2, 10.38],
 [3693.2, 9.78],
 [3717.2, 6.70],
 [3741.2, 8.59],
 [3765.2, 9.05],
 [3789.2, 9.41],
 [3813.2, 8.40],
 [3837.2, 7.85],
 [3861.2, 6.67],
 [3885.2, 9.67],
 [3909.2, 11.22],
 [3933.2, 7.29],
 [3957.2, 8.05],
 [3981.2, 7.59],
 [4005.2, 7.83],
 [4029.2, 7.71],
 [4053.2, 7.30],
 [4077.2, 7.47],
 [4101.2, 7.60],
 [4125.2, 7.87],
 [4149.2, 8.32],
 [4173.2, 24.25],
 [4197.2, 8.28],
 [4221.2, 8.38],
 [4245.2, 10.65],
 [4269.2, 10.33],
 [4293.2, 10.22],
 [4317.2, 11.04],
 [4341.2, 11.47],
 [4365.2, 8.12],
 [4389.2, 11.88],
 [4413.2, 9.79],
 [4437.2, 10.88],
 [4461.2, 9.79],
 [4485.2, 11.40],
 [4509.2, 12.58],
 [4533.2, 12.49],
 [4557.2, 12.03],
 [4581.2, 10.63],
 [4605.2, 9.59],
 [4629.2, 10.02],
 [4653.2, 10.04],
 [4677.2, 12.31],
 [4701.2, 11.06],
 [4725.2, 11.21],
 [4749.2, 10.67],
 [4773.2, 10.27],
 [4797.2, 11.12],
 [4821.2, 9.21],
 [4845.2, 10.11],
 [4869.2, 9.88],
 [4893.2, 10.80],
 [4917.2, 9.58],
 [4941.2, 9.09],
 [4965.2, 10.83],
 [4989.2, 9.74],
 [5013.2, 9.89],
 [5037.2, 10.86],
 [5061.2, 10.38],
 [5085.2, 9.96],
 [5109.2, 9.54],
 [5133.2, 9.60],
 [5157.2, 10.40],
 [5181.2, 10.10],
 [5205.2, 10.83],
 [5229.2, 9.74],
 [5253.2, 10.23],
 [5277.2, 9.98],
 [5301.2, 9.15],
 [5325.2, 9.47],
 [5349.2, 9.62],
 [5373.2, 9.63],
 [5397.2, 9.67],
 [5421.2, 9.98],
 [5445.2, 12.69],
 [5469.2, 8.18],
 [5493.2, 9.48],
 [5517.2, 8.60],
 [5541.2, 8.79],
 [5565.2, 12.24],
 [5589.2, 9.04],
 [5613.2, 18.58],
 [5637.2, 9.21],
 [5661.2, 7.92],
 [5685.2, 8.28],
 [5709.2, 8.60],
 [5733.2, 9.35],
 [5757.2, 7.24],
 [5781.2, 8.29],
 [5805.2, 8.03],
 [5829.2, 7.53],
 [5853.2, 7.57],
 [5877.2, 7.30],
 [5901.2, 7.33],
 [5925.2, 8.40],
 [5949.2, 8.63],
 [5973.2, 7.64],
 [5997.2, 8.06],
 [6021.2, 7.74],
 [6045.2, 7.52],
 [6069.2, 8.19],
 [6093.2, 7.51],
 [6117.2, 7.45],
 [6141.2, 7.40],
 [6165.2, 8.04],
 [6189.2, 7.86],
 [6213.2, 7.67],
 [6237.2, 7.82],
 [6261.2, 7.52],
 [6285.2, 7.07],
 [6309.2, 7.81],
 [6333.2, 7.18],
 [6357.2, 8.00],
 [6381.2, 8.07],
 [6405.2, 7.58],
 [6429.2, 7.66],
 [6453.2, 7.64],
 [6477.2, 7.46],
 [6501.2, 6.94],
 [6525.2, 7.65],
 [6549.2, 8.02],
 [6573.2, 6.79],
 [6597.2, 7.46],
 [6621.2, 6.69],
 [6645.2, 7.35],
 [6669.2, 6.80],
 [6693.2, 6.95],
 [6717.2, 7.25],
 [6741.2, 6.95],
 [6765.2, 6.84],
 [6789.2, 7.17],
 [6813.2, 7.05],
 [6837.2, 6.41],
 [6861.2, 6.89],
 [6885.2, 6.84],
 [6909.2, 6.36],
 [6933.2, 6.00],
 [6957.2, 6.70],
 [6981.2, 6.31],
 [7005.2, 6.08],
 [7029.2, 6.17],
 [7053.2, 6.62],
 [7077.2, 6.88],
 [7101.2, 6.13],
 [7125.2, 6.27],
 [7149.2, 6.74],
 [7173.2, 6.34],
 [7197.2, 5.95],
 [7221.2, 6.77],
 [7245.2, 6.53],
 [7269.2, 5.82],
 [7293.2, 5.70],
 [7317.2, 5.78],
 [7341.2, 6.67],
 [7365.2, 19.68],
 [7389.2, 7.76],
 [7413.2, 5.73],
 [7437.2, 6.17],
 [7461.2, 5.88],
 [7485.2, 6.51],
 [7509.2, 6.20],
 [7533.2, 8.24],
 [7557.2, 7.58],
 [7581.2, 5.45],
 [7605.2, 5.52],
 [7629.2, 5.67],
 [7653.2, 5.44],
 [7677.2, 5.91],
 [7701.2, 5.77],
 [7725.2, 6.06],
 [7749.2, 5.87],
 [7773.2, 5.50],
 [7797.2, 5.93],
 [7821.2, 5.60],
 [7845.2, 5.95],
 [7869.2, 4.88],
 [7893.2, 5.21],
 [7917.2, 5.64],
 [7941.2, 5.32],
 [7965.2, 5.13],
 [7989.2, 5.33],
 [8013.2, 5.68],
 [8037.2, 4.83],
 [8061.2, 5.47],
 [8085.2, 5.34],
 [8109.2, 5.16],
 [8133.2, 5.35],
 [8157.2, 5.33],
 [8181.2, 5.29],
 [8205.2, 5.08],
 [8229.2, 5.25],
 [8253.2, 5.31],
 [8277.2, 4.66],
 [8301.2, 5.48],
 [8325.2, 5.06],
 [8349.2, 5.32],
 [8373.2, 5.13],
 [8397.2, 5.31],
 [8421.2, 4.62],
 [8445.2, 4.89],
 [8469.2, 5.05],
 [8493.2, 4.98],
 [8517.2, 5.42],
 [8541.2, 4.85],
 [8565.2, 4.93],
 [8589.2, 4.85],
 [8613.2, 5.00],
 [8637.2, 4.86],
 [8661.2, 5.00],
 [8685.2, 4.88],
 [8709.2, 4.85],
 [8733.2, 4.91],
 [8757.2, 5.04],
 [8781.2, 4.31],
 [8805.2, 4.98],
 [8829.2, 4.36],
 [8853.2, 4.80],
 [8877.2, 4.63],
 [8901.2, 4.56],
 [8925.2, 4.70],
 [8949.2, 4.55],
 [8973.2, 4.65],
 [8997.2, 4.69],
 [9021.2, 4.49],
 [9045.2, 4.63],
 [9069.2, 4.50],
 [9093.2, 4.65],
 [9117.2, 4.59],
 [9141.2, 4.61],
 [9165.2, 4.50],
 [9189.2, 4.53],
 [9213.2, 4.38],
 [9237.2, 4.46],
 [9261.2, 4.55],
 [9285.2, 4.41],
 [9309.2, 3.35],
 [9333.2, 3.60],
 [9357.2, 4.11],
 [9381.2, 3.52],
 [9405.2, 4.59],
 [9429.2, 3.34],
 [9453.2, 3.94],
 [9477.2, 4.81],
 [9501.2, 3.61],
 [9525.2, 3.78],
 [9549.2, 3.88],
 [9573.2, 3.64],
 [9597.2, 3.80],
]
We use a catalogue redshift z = 0.121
